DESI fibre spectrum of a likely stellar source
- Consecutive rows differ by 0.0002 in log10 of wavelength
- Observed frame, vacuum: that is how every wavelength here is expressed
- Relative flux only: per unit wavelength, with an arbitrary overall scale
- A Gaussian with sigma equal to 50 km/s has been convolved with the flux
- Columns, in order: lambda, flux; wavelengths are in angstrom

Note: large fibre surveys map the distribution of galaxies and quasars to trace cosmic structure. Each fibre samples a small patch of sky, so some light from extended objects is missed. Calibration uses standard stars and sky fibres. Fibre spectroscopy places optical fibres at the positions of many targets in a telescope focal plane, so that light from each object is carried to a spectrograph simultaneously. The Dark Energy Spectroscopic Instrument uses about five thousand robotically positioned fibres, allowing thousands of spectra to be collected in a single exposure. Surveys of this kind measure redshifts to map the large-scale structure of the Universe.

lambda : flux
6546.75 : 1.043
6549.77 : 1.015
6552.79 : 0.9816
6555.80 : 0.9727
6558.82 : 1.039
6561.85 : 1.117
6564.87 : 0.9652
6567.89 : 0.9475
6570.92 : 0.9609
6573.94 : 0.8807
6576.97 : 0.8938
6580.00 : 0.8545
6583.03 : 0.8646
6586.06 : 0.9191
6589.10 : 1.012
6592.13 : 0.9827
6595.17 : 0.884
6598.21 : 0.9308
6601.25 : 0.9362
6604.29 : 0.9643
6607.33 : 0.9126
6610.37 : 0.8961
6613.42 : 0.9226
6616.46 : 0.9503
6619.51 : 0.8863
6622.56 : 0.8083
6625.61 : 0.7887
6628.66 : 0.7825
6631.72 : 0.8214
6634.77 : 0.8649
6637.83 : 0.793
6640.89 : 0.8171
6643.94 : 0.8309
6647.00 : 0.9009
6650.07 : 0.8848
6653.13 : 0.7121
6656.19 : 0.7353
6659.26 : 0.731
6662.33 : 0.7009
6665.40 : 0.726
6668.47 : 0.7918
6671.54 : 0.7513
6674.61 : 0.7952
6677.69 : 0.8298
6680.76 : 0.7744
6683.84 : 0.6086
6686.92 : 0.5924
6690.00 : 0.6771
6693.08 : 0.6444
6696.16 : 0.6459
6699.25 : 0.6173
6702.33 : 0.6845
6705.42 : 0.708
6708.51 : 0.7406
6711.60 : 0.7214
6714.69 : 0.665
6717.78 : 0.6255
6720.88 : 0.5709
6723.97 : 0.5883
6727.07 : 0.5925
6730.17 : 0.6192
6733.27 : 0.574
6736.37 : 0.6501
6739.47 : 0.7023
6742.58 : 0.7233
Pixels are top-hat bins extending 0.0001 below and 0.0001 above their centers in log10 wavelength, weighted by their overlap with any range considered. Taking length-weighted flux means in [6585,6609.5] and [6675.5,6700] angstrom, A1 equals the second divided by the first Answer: 0.7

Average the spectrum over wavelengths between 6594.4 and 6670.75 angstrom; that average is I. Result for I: 0.837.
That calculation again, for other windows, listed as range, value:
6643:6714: 0.729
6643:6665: 0.781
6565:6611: 0.925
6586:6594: 0.976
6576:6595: 0.919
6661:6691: 0.726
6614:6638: 0.843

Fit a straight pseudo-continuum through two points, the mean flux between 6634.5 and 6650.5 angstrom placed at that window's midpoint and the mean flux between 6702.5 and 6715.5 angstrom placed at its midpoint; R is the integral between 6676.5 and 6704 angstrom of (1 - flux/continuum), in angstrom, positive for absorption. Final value 2.7 angstrom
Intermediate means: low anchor 0.845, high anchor 0.709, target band 0.673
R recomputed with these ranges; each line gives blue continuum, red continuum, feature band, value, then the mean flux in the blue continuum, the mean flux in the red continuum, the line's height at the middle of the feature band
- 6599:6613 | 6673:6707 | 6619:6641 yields 1.1 angstrom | 0.927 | 0.689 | 0.859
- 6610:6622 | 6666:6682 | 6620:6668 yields 3.0 angstrom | 0.907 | 0.785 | 0.848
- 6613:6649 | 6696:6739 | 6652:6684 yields 0.5 angstrom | 0.845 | 0.644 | 0.759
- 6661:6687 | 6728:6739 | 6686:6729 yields 1.5 angstrom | 0.738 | 0.622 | 0.673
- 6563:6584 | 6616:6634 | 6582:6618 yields -2.4 angstrom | 0.915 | 0.834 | 0.873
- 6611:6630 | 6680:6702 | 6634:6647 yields -0.6 angstrom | 0.859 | 0.649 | 0.799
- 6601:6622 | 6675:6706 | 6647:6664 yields 0.5 angstrom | 0.918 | 0.682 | 0.786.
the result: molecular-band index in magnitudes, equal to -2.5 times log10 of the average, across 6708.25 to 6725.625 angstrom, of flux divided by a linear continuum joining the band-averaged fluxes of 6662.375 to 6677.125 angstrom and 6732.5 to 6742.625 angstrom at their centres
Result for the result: 0.077 mag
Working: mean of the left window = 0.764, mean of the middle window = 0.645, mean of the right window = 0.66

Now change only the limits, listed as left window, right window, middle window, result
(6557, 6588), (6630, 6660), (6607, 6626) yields -0.03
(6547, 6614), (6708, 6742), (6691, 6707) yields 0.06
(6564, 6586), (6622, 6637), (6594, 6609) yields -0.08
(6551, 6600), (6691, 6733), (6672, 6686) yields -0.04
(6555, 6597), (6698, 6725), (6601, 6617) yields -0.06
